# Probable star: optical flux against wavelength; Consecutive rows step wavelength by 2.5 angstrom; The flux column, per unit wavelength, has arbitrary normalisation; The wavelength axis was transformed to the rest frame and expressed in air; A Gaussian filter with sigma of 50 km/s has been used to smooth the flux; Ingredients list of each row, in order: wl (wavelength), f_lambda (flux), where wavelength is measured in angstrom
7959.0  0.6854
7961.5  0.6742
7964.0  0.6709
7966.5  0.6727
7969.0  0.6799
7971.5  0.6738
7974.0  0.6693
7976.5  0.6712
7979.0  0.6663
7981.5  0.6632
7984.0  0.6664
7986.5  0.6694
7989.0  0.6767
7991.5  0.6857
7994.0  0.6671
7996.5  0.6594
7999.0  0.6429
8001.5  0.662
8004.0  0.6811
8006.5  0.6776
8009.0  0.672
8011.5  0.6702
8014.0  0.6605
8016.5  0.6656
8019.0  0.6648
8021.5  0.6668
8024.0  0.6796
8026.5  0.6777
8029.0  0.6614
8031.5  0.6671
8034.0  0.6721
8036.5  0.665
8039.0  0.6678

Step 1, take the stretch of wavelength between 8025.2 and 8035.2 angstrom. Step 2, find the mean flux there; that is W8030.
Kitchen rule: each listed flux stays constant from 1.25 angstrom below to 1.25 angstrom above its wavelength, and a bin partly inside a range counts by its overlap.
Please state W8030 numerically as 0.67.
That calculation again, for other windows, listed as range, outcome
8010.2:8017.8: 0.665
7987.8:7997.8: 0.672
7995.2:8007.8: 0.665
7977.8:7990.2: 0.668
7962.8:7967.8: 0.672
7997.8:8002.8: 0.653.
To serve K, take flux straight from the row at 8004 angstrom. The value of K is 0.6811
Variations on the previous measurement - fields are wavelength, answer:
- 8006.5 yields 0.6776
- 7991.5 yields 0.6857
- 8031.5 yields 0.6671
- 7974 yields 0.6693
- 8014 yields 0.6605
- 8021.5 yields 0.6668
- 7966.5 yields 0.6727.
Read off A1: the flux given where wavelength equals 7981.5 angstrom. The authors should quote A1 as 0.6632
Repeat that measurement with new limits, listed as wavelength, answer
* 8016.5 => 0.6656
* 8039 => 0.6678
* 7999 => 0.6429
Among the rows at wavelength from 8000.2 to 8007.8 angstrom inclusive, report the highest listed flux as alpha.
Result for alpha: 0.6811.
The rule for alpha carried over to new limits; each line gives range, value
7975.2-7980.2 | 0.6712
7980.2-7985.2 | 0.6664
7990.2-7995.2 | 0.6857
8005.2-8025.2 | 0.6796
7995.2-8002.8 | 0.662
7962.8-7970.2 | 0.6799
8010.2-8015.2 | 0.6702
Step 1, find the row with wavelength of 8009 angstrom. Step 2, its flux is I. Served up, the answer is 0.672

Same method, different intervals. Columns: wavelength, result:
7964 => 0.6709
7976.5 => 0.6712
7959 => 0.6854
